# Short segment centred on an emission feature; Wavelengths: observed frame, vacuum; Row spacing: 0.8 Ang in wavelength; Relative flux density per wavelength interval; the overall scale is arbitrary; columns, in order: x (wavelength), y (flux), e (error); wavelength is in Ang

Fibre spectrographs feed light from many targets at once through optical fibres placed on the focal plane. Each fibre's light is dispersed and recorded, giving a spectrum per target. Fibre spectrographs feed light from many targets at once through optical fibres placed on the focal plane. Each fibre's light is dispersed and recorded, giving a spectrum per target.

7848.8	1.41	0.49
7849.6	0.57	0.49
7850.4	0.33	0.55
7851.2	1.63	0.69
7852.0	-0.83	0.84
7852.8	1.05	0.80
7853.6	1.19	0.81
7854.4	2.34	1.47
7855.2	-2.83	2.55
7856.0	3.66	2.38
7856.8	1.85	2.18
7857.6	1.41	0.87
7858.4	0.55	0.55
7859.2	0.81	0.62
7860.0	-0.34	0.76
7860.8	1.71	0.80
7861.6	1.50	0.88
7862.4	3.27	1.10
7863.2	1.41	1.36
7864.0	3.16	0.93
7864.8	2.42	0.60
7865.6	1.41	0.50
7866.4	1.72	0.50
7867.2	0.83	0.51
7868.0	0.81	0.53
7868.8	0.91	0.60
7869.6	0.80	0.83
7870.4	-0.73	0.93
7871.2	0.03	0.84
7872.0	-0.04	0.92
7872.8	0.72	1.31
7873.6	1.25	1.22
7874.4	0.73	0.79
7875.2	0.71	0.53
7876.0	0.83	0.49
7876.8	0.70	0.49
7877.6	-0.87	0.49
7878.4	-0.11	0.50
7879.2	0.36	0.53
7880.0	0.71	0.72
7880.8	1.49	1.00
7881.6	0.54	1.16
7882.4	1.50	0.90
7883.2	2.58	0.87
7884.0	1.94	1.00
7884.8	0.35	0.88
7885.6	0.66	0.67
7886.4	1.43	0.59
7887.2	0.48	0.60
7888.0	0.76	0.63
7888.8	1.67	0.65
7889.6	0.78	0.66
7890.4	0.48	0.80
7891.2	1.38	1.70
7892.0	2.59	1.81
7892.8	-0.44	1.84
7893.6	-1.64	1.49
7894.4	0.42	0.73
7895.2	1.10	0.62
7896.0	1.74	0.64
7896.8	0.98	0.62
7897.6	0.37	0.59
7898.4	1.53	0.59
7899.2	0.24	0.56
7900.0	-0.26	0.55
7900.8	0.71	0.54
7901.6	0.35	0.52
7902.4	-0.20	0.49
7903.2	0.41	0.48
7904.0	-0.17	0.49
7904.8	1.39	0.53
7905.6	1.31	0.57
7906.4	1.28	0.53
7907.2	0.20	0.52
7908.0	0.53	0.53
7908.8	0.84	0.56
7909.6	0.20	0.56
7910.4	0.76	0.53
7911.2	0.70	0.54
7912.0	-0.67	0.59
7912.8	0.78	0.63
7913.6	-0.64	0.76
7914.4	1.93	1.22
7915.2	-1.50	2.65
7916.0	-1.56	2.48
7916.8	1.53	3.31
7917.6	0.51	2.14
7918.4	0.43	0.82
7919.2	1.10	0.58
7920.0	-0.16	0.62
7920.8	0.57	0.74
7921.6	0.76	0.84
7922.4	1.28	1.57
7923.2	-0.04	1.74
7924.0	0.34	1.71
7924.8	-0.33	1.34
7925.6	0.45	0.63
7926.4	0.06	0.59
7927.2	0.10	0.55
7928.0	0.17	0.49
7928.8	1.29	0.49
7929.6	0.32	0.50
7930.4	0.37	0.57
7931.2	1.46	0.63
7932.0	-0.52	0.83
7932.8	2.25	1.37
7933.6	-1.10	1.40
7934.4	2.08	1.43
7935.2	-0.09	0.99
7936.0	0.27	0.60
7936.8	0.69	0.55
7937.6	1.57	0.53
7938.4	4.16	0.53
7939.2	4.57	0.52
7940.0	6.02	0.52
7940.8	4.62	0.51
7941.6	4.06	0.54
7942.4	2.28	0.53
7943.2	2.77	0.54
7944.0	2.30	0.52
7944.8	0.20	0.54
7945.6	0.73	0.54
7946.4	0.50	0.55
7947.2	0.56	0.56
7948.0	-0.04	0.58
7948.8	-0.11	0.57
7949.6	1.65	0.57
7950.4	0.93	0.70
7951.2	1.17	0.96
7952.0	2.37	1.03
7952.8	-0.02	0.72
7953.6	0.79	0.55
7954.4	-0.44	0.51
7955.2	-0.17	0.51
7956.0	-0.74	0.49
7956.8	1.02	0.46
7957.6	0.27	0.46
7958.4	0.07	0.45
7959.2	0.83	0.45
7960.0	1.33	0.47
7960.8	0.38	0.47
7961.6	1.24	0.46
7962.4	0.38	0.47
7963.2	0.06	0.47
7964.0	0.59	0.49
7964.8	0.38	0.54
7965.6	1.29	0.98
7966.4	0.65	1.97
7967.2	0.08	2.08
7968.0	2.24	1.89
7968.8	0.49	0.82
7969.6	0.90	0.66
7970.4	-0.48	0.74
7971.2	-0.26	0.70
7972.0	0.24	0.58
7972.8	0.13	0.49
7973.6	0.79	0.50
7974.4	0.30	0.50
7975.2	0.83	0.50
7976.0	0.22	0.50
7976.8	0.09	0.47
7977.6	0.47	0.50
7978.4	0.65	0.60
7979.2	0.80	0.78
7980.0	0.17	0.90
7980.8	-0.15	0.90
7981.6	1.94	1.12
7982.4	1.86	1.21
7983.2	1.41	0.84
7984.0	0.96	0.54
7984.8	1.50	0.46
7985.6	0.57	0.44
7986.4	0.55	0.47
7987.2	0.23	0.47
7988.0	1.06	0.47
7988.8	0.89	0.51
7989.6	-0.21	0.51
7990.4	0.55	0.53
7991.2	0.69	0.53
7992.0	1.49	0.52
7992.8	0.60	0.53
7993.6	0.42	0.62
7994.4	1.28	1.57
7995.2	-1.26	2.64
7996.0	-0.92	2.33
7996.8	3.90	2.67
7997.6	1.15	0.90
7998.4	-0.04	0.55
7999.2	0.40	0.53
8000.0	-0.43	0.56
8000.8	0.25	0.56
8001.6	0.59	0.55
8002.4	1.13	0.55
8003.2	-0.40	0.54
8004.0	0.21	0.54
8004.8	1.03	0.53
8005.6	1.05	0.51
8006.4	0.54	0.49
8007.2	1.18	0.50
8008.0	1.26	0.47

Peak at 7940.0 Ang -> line [O III] 5007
